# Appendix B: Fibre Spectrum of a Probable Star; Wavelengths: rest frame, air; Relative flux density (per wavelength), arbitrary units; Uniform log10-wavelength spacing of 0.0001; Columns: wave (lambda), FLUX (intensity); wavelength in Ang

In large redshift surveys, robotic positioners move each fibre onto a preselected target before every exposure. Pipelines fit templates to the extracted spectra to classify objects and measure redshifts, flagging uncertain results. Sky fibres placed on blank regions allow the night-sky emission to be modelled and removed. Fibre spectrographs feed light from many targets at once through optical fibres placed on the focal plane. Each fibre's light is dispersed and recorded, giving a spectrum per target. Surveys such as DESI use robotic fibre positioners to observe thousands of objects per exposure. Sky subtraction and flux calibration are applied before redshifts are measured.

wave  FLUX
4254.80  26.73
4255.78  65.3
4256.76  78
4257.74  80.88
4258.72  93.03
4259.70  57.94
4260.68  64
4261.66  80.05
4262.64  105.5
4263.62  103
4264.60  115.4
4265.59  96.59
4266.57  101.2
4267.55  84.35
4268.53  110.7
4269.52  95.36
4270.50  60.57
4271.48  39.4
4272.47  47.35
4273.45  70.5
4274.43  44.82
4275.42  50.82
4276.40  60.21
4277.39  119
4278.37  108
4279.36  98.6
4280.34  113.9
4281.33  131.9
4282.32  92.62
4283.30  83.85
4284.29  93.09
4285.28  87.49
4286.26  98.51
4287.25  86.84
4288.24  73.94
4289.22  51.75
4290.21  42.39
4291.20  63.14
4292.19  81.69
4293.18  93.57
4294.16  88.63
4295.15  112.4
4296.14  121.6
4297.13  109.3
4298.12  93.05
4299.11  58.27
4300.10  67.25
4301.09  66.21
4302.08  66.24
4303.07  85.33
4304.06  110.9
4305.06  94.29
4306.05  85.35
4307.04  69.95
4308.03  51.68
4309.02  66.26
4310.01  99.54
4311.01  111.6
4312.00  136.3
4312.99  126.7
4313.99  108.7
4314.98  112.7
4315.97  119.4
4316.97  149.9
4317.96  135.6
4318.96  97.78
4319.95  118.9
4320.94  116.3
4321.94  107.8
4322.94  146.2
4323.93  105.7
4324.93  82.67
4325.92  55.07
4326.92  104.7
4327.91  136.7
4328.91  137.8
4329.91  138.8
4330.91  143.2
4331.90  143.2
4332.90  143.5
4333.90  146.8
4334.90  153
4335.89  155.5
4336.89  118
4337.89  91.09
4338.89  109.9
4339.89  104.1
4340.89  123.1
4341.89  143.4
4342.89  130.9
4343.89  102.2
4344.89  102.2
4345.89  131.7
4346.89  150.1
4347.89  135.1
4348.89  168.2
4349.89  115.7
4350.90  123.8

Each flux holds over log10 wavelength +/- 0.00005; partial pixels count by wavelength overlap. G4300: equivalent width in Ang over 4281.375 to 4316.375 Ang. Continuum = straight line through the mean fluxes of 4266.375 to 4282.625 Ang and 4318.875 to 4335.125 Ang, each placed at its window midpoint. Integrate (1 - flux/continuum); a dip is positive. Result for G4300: 4.2 Ang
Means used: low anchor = 83.7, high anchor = 122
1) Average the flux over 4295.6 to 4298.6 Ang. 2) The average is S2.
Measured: 108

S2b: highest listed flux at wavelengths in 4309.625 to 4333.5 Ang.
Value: 149.9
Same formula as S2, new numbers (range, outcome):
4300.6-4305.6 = 84.5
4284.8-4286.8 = 93.1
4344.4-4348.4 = 130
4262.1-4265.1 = 107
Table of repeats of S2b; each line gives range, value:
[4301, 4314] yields 136.3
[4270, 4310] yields 131.9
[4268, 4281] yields 119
